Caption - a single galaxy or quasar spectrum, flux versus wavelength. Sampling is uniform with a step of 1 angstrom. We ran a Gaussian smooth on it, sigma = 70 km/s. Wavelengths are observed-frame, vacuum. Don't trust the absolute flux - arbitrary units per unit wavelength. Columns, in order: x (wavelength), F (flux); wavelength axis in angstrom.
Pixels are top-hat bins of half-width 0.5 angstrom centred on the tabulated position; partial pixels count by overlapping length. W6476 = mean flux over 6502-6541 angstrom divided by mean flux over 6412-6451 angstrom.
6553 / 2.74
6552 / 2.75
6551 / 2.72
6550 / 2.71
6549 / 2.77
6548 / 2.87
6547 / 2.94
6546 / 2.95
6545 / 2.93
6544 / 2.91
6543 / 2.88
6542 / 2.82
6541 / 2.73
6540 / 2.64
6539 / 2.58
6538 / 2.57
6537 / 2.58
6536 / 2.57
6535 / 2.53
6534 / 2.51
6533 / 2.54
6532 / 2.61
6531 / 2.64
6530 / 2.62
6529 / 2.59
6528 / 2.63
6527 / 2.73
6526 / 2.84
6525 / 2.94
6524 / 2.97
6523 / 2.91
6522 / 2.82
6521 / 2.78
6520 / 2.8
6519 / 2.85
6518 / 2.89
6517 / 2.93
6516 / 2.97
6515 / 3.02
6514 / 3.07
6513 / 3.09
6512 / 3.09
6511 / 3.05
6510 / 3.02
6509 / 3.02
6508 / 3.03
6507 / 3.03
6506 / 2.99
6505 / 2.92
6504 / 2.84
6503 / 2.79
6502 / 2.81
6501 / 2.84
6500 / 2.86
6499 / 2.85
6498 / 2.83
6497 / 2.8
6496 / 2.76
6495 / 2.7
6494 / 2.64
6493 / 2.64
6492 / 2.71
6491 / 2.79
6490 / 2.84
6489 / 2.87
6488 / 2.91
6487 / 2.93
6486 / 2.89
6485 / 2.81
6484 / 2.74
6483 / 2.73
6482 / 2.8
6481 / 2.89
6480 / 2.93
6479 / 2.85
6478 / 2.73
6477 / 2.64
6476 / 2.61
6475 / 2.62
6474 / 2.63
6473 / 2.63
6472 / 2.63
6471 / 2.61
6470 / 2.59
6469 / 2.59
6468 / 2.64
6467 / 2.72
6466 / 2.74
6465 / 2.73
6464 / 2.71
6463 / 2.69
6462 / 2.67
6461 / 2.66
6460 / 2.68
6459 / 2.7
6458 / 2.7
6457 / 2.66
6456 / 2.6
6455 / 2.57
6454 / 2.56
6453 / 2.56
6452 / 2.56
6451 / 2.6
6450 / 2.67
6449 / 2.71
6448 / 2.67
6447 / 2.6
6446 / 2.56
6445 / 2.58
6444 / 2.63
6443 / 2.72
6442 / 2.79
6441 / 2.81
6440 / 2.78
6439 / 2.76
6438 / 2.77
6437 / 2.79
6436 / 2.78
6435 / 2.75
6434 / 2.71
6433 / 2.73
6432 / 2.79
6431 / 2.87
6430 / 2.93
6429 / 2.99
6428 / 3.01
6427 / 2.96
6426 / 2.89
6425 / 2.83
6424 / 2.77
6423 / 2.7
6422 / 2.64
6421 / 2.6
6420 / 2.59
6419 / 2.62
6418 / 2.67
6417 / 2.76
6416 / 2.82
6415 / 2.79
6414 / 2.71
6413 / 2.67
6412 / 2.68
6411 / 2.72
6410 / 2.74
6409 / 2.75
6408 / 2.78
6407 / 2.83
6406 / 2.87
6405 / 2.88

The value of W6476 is 1.03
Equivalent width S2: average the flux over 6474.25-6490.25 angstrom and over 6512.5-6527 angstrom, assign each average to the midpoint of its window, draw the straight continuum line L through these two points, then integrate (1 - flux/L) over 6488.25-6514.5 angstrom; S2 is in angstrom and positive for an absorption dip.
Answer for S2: -0.2 angstrom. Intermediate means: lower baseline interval 2.8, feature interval 2.88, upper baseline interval 2.91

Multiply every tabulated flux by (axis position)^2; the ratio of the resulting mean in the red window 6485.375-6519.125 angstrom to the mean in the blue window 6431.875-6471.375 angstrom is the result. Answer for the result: 1.10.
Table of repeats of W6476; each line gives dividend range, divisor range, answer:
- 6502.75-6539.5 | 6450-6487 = 1.05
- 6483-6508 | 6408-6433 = 1.02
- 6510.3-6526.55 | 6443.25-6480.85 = 1.11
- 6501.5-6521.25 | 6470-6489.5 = 1.07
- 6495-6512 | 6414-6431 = 1.04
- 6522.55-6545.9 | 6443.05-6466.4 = 1.03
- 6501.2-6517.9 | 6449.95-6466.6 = 1.12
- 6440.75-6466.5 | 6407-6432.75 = 0.96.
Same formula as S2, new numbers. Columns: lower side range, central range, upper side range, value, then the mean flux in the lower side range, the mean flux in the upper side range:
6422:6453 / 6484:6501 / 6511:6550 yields -0.1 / 2.75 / 2.79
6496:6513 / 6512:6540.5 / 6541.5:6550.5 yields 1.3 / 2.92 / 2.86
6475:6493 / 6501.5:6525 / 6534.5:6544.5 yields -1.8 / 2.79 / 2.68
